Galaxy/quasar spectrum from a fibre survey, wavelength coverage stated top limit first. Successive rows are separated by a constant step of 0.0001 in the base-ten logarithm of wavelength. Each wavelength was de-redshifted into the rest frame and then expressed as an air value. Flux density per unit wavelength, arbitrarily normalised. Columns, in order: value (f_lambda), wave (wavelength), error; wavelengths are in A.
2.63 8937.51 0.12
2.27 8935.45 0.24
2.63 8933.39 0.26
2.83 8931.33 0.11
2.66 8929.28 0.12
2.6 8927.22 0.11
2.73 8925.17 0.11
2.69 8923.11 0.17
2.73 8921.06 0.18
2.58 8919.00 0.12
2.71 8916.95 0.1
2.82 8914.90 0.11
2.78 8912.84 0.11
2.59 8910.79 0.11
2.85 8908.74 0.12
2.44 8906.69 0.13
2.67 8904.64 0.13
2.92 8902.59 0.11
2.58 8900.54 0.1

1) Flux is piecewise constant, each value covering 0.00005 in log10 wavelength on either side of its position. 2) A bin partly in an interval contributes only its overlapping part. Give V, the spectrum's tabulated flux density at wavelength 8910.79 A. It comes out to 2.59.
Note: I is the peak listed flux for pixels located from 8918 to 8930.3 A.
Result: 2.73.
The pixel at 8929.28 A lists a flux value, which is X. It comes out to 2.66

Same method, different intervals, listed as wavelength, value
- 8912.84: 2.78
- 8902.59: 2.92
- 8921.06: 2.73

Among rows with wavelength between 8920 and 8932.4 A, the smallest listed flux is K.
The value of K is 2.6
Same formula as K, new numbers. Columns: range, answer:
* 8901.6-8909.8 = 2.44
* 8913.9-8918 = 2.71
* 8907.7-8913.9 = 2.59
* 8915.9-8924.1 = 2.58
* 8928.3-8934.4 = 2.63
